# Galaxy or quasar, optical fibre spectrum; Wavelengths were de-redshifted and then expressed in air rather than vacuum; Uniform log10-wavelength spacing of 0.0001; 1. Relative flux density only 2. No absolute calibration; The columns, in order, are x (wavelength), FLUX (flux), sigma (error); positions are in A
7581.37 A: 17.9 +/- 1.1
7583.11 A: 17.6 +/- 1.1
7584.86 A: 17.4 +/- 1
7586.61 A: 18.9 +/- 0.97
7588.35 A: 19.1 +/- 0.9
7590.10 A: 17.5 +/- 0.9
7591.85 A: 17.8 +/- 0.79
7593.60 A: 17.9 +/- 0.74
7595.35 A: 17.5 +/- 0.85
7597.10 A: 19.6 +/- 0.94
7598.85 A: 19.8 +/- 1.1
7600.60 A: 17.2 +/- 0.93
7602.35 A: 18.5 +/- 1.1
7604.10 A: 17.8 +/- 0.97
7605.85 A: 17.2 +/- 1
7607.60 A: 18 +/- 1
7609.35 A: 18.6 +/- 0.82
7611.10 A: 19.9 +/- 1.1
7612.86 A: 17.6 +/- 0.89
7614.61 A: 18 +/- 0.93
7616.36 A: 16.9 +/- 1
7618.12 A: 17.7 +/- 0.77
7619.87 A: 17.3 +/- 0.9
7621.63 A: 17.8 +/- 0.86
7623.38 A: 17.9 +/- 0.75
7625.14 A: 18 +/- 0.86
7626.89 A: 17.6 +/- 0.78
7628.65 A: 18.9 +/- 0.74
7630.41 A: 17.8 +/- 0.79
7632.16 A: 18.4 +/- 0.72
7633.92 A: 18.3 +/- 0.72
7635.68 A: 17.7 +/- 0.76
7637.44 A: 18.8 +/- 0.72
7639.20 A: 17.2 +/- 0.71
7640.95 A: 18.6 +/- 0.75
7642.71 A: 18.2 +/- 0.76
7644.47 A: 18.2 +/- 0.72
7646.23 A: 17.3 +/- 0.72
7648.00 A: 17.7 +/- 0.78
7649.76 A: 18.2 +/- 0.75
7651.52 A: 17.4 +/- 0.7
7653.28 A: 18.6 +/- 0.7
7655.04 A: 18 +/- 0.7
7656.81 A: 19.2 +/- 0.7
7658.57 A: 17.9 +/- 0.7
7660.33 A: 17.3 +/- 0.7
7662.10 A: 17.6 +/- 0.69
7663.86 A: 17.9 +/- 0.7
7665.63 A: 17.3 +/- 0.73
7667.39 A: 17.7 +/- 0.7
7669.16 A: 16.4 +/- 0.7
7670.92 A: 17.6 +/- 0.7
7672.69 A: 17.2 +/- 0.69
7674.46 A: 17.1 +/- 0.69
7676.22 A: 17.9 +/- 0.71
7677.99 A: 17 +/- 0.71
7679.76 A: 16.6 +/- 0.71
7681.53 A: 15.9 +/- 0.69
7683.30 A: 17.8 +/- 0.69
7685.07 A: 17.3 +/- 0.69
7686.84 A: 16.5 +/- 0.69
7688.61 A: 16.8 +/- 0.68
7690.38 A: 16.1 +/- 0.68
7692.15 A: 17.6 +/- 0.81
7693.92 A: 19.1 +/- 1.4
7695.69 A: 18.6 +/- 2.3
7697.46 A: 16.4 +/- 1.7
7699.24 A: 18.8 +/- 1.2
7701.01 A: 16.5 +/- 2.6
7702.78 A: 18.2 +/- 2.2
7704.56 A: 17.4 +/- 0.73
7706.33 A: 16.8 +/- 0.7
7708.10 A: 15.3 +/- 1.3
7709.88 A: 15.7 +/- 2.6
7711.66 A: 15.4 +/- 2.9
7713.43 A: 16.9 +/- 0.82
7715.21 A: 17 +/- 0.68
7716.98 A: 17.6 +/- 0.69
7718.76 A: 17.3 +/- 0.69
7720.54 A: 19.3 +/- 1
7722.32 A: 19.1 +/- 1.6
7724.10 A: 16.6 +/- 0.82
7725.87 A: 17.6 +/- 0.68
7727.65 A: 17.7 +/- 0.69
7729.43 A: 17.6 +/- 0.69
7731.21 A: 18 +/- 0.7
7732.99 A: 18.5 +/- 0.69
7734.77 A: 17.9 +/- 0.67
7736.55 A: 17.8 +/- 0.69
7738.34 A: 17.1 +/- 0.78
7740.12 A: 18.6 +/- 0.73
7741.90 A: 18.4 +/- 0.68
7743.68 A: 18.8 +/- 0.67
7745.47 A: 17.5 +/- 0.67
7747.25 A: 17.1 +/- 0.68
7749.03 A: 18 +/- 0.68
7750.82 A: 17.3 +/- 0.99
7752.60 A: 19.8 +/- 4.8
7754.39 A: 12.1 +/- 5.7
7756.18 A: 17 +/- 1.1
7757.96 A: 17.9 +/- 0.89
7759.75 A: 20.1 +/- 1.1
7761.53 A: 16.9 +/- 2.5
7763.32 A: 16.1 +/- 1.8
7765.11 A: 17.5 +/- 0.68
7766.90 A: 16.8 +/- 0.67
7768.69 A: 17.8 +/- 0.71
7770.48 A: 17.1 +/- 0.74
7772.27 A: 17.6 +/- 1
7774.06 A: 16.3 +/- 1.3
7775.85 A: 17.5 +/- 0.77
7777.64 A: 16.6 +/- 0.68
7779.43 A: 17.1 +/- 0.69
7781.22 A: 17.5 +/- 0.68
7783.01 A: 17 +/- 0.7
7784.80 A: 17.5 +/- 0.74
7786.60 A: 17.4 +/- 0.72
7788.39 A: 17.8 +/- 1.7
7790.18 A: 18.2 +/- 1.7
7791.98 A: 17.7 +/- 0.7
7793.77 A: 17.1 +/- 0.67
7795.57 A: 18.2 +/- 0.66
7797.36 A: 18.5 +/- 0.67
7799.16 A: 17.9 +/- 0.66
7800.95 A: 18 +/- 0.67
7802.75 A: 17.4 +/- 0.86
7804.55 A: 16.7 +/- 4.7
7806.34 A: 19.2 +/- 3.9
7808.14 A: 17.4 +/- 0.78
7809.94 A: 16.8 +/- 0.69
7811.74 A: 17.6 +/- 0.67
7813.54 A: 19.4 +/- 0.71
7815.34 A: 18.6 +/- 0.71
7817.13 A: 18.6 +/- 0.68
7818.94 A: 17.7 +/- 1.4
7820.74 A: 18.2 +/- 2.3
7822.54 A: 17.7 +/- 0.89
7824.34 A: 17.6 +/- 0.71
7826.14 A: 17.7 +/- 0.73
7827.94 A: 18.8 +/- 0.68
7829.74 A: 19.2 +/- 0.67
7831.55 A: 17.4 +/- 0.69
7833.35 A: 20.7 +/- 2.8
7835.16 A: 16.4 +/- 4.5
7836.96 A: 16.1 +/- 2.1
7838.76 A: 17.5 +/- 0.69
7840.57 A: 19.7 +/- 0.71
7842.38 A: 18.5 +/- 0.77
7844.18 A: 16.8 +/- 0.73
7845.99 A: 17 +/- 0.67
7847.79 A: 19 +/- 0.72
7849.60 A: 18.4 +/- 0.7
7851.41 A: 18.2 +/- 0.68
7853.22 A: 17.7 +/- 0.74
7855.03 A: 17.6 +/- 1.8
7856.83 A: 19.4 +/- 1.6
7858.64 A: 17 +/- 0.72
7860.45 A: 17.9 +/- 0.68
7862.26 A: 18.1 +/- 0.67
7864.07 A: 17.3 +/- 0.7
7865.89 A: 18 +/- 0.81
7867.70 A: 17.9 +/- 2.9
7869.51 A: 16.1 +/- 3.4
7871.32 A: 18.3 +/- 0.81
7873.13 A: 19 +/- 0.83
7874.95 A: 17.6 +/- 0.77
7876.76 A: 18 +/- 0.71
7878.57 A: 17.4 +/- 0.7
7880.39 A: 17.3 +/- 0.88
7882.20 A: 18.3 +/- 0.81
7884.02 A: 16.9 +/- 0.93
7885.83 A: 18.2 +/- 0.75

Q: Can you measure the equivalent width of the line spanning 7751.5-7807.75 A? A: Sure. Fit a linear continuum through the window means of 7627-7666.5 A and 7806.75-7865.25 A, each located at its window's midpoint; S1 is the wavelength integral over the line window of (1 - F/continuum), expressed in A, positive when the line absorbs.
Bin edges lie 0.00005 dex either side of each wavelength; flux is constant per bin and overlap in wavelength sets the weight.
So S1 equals 1.81 A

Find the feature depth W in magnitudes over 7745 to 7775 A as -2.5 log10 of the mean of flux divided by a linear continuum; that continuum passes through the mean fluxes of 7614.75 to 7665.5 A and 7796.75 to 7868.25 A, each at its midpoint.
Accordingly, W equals 0.05 mag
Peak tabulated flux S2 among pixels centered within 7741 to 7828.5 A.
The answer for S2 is 20.1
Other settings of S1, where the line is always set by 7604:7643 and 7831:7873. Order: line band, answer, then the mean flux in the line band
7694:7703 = 0.1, 17.8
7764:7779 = 0.7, 17.1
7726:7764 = 0.7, 17.6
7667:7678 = 0.4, 17.3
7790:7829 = -0.1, 18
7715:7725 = 0.1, 17.9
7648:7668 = 0.1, 17.9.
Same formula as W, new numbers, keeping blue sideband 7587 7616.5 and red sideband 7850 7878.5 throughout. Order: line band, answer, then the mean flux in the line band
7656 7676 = 0.03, 17.6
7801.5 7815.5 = 0.01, 17.8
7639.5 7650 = 0.01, 18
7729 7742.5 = 0.00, 18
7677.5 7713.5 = 0.07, 17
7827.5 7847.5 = -0.01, 18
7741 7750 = 0.00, 18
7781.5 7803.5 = 0.01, 17.7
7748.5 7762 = 0.04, 17.4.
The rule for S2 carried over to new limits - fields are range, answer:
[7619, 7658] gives 19.2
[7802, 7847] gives 20.7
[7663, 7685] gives 17.9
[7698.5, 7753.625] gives 19.8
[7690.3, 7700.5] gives 19.1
